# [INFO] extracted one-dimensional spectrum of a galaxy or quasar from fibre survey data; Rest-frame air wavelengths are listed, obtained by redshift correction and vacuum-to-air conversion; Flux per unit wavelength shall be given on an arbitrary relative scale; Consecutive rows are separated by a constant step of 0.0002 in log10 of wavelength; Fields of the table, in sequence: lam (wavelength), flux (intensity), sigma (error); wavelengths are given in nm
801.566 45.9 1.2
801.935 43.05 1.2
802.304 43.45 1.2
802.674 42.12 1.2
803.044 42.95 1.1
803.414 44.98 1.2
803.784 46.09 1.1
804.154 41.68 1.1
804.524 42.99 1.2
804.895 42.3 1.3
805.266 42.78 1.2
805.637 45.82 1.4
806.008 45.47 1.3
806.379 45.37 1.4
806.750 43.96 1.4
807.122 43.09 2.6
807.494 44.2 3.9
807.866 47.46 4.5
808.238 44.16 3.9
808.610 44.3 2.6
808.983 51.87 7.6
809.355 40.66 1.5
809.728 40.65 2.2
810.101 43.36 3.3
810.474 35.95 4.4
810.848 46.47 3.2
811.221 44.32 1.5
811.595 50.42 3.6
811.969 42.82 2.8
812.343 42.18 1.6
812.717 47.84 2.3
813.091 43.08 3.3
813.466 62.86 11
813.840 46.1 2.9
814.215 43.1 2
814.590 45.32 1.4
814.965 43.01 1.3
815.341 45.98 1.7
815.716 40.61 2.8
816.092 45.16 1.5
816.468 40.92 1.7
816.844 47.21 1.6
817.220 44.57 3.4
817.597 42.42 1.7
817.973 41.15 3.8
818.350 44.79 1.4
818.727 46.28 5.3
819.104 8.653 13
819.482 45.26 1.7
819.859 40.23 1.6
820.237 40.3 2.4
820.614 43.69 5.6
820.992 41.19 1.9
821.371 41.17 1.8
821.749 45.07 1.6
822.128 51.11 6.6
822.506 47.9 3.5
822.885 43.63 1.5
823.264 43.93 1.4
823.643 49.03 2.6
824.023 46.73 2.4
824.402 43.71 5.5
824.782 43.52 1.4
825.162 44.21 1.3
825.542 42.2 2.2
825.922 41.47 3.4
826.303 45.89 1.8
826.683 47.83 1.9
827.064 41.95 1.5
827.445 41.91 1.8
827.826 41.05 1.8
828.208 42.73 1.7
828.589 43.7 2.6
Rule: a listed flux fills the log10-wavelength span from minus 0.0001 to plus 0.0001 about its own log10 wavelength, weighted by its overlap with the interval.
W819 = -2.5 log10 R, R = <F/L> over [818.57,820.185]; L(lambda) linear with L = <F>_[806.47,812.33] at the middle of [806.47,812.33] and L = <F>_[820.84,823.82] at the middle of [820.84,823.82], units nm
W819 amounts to 0.27 mag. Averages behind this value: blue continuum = 44.2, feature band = 35.3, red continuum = 45.4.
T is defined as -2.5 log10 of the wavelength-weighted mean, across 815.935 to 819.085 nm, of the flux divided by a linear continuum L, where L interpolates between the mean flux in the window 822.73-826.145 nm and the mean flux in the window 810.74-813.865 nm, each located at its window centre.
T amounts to 0.10 mag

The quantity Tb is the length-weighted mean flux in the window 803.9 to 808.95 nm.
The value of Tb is 44.4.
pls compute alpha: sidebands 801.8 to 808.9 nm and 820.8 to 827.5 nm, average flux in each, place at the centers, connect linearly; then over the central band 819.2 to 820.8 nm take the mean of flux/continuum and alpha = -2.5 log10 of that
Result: 0.10 mag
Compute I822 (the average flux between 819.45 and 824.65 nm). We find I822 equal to 44.5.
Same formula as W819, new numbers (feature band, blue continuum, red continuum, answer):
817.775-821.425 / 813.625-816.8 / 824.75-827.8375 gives 0.121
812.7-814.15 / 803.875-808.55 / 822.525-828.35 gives -0.128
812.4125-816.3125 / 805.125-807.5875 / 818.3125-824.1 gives -0.069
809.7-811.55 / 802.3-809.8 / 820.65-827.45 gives 0.035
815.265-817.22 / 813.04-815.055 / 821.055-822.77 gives 0.078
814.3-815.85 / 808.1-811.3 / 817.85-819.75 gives -0.104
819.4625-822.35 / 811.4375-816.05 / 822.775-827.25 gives 0.040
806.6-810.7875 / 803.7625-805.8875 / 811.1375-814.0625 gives 0.043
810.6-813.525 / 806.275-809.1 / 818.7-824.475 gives -0.052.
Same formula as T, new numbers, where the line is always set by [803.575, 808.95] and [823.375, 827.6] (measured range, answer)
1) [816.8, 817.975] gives 0.014 mag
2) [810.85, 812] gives -0.045 mag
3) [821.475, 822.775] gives -0.069 mag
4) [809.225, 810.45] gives 0.092 mag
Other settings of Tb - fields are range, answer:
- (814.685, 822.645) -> 42.2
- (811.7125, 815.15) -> 46.4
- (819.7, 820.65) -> 41.1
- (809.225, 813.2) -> 43.5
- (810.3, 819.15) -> 43.9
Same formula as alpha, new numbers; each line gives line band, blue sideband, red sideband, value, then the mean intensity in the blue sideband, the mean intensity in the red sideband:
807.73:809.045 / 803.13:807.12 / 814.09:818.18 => -0.061 mag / 44.1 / 43.6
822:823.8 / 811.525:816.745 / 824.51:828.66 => -0.071 mag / 45.6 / 43.3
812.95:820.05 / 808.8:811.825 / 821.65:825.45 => 0.048 mag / 44.2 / 45.8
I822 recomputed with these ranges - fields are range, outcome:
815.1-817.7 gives 43.9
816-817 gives 44.3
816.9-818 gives 43.5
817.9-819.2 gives 36.6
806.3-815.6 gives 45.1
